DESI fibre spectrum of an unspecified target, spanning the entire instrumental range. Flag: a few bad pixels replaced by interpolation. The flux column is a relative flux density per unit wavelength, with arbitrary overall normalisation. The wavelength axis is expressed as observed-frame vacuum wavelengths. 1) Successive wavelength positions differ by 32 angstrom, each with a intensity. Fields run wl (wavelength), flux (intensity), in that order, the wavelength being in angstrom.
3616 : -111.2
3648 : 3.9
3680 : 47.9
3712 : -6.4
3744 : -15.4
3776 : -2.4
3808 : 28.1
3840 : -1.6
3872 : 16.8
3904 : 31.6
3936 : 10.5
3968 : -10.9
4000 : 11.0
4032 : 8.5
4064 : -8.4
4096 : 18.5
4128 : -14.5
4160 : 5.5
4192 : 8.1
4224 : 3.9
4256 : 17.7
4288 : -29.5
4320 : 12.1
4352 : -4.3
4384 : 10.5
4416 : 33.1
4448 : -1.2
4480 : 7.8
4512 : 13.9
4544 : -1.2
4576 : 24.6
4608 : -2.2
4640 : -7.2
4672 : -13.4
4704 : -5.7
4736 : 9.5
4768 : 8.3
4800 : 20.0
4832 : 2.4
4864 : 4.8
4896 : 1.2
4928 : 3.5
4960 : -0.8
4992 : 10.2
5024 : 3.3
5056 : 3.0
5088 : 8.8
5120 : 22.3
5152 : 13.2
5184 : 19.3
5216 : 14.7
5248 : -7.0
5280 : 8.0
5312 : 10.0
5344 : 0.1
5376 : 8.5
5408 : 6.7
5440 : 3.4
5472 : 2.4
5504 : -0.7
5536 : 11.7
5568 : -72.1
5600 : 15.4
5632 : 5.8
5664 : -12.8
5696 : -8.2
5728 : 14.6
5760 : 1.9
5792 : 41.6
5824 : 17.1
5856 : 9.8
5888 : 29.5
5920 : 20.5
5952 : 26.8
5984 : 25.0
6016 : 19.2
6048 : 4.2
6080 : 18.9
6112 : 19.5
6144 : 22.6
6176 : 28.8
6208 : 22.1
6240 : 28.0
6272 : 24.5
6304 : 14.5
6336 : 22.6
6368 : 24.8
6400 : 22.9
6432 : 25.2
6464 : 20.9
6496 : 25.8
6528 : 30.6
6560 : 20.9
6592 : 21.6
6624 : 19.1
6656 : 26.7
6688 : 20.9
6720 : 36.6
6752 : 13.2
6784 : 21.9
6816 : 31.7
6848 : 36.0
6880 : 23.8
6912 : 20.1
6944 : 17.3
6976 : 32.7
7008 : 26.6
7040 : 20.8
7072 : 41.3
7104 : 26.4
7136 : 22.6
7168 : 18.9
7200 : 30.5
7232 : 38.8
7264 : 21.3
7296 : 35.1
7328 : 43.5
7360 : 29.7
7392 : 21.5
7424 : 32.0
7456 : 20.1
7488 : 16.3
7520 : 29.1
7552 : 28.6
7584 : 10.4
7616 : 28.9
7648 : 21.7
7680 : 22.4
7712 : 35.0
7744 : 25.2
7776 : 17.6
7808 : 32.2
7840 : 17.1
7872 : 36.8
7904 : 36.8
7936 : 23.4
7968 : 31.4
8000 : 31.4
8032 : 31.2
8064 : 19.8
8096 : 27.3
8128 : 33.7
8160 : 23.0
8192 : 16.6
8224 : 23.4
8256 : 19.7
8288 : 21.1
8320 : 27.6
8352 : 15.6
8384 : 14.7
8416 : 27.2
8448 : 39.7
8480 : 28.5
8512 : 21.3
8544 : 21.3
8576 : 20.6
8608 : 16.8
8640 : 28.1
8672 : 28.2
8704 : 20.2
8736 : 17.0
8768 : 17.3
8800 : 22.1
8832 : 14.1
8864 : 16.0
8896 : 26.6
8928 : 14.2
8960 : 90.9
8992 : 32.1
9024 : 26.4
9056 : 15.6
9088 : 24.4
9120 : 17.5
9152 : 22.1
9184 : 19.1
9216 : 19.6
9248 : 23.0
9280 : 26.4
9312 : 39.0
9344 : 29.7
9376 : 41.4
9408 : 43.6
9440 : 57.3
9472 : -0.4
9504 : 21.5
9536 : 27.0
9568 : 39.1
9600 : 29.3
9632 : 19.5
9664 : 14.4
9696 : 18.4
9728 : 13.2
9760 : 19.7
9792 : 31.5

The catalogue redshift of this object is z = 0.803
